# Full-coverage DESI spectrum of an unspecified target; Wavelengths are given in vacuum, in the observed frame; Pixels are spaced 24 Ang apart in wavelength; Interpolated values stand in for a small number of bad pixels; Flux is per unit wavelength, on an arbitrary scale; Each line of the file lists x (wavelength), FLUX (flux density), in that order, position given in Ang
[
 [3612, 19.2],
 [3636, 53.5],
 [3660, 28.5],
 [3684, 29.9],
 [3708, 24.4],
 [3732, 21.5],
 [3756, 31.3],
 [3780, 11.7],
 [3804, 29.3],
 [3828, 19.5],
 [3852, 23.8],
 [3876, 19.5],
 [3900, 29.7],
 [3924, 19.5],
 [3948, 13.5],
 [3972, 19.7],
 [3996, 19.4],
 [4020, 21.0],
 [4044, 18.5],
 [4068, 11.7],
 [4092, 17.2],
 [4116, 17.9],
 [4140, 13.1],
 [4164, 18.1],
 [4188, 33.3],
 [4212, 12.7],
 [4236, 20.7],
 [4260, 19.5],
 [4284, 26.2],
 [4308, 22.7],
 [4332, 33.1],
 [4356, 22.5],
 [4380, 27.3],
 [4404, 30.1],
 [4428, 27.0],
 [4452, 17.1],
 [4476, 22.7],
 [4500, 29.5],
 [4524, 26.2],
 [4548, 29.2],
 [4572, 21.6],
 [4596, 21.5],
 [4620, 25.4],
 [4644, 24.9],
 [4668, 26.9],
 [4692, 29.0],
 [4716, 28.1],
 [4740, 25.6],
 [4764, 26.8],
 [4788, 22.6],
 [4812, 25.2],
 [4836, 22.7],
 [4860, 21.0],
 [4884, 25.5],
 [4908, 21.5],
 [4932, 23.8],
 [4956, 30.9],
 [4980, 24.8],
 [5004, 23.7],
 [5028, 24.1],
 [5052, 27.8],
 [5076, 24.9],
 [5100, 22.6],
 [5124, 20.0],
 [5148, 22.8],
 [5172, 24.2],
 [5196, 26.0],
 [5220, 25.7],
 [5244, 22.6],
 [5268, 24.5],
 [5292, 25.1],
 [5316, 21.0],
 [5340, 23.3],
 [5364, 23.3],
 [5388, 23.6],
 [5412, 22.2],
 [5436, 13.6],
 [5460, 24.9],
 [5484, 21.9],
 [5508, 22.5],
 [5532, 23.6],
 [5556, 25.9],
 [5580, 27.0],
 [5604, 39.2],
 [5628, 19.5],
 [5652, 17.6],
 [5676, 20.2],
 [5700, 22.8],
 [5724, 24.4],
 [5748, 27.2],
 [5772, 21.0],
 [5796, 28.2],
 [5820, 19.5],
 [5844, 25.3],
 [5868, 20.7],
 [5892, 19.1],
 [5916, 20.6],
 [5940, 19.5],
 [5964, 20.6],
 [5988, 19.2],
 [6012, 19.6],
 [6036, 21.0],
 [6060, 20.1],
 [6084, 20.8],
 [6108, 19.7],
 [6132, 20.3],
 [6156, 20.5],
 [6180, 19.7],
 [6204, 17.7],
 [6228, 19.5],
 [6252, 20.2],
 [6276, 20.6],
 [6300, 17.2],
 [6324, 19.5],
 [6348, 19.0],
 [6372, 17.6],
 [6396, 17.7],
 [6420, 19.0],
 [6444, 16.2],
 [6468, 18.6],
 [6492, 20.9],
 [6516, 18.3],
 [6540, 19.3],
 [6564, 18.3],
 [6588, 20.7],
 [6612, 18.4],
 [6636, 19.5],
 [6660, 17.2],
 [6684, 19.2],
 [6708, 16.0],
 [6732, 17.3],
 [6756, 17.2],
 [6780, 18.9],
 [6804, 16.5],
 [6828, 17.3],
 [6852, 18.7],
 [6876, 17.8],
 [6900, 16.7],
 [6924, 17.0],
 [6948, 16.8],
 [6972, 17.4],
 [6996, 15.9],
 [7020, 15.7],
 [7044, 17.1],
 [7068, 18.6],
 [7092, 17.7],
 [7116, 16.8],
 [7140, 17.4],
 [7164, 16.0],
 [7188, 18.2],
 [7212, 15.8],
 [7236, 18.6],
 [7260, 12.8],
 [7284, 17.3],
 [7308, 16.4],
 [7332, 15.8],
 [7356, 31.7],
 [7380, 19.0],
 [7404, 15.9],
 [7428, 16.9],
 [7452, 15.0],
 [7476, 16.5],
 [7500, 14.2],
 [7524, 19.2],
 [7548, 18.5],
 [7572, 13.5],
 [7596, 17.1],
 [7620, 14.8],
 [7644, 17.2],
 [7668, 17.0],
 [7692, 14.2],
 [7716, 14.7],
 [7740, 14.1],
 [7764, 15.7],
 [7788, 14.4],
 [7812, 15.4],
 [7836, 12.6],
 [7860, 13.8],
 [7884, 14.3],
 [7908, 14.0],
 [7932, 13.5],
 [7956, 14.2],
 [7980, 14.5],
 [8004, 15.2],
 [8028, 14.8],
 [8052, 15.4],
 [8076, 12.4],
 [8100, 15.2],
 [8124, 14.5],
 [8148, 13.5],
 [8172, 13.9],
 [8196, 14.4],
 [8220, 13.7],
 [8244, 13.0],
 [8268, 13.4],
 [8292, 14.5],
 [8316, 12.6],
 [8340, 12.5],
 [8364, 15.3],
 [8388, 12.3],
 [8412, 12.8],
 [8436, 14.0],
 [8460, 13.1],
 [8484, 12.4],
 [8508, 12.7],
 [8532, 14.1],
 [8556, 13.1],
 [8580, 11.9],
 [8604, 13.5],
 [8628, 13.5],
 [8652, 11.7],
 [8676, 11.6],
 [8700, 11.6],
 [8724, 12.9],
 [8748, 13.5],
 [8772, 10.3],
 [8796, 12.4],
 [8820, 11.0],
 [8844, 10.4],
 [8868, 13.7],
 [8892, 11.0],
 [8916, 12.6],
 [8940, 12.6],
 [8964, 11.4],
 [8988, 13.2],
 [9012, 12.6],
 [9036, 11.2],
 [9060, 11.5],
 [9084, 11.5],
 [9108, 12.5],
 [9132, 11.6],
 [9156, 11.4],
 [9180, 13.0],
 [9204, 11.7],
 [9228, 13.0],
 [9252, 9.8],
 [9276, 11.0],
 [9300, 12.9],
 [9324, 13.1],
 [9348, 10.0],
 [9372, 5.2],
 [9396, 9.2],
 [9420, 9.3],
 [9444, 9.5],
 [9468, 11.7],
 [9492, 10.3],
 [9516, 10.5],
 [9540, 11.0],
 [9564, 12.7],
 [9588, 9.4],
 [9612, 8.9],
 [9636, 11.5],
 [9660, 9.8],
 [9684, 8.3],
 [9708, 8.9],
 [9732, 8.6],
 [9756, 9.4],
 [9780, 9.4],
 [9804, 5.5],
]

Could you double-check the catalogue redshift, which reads 0.120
